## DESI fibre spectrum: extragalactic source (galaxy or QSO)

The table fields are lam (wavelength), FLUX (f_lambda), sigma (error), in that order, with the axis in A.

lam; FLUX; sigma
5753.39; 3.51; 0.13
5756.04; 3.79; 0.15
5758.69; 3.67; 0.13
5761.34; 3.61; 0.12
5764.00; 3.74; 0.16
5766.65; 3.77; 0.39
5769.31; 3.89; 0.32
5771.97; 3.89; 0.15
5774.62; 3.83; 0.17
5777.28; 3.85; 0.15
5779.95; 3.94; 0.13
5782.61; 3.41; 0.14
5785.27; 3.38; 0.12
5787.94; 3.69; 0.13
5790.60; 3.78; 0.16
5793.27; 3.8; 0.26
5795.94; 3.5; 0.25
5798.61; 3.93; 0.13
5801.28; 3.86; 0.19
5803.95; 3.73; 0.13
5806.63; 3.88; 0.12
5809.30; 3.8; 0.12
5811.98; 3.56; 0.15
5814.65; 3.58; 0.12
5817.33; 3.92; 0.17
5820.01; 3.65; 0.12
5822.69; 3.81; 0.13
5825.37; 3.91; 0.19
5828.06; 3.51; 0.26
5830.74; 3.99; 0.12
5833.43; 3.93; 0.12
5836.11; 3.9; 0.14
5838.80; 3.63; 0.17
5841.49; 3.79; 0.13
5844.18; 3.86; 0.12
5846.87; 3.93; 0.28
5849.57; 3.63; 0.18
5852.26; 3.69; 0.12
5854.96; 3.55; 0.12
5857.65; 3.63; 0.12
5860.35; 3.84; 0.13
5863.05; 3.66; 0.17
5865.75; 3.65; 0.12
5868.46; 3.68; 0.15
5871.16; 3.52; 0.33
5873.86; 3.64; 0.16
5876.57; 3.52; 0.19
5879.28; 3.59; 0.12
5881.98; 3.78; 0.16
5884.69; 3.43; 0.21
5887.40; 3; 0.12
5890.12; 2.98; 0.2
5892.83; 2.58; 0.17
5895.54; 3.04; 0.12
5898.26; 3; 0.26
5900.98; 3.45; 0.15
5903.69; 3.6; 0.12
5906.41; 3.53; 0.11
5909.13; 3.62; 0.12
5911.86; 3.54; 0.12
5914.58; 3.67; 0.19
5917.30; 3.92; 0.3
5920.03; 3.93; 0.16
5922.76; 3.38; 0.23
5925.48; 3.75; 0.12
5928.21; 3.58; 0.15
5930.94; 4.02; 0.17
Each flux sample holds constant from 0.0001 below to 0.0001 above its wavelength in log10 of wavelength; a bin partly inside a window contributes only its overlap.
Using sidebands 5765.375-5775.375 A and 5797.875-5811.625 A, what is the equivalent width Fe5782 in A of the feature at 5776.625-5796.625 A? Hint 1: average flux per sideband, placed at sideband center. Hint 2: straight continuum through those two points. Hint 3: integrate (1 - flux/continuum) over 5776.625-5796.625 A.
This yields 0.9 A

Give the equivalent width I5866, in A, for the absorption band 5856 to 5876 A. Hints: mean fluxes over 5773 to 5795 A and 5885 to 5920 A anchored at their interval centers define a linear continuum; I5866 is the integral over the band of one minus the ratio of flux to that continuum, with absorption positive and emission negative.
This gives -1.10 A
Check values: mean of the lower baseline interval 3.71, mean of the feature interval 3.65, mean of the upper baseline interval 3.35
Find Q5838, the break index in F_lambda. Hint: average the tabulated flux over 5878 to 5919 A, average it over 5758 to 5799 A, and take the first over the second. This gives 0.91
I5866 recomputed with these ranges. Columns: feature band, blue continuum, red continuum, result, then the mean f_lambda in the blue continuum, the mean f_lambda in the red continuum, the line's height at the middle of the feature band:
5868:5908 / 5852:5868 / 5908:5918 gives 3.5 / 3.67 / 3.67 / 3.67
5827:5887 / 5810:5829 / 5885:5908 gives -4.2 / 3.71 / 3.17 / 3.45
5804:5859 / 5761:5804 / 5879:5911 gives -3.2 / 3.74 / 3.29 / 3.55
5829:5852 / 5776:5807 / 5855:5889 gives -1.2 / 3.72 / 3.57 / 3.63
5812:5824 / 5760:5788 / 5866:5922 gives -0.3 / 3.73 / 3.45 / 3.63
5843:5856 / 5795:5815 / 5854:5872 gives -0.2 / 3.74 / 3.65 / 3.67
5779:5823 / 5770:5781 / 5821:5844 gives 1.5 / 3.88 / 3.81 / 3.85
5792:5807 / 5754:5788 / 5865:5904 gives -0.6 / 3.72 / 3.35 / 3.63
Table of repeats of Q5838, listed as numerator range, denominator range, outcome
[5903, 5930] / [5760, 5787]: 0.98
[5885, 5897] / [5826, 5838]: 0.77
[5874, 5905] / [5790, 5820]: 0.88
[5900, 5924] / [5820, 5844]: 0.95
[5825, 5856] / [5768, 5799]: 1.01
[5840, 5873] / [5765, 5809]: 0.98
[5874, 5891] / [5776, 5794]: 0.93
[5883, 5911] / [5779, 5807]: 0.87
